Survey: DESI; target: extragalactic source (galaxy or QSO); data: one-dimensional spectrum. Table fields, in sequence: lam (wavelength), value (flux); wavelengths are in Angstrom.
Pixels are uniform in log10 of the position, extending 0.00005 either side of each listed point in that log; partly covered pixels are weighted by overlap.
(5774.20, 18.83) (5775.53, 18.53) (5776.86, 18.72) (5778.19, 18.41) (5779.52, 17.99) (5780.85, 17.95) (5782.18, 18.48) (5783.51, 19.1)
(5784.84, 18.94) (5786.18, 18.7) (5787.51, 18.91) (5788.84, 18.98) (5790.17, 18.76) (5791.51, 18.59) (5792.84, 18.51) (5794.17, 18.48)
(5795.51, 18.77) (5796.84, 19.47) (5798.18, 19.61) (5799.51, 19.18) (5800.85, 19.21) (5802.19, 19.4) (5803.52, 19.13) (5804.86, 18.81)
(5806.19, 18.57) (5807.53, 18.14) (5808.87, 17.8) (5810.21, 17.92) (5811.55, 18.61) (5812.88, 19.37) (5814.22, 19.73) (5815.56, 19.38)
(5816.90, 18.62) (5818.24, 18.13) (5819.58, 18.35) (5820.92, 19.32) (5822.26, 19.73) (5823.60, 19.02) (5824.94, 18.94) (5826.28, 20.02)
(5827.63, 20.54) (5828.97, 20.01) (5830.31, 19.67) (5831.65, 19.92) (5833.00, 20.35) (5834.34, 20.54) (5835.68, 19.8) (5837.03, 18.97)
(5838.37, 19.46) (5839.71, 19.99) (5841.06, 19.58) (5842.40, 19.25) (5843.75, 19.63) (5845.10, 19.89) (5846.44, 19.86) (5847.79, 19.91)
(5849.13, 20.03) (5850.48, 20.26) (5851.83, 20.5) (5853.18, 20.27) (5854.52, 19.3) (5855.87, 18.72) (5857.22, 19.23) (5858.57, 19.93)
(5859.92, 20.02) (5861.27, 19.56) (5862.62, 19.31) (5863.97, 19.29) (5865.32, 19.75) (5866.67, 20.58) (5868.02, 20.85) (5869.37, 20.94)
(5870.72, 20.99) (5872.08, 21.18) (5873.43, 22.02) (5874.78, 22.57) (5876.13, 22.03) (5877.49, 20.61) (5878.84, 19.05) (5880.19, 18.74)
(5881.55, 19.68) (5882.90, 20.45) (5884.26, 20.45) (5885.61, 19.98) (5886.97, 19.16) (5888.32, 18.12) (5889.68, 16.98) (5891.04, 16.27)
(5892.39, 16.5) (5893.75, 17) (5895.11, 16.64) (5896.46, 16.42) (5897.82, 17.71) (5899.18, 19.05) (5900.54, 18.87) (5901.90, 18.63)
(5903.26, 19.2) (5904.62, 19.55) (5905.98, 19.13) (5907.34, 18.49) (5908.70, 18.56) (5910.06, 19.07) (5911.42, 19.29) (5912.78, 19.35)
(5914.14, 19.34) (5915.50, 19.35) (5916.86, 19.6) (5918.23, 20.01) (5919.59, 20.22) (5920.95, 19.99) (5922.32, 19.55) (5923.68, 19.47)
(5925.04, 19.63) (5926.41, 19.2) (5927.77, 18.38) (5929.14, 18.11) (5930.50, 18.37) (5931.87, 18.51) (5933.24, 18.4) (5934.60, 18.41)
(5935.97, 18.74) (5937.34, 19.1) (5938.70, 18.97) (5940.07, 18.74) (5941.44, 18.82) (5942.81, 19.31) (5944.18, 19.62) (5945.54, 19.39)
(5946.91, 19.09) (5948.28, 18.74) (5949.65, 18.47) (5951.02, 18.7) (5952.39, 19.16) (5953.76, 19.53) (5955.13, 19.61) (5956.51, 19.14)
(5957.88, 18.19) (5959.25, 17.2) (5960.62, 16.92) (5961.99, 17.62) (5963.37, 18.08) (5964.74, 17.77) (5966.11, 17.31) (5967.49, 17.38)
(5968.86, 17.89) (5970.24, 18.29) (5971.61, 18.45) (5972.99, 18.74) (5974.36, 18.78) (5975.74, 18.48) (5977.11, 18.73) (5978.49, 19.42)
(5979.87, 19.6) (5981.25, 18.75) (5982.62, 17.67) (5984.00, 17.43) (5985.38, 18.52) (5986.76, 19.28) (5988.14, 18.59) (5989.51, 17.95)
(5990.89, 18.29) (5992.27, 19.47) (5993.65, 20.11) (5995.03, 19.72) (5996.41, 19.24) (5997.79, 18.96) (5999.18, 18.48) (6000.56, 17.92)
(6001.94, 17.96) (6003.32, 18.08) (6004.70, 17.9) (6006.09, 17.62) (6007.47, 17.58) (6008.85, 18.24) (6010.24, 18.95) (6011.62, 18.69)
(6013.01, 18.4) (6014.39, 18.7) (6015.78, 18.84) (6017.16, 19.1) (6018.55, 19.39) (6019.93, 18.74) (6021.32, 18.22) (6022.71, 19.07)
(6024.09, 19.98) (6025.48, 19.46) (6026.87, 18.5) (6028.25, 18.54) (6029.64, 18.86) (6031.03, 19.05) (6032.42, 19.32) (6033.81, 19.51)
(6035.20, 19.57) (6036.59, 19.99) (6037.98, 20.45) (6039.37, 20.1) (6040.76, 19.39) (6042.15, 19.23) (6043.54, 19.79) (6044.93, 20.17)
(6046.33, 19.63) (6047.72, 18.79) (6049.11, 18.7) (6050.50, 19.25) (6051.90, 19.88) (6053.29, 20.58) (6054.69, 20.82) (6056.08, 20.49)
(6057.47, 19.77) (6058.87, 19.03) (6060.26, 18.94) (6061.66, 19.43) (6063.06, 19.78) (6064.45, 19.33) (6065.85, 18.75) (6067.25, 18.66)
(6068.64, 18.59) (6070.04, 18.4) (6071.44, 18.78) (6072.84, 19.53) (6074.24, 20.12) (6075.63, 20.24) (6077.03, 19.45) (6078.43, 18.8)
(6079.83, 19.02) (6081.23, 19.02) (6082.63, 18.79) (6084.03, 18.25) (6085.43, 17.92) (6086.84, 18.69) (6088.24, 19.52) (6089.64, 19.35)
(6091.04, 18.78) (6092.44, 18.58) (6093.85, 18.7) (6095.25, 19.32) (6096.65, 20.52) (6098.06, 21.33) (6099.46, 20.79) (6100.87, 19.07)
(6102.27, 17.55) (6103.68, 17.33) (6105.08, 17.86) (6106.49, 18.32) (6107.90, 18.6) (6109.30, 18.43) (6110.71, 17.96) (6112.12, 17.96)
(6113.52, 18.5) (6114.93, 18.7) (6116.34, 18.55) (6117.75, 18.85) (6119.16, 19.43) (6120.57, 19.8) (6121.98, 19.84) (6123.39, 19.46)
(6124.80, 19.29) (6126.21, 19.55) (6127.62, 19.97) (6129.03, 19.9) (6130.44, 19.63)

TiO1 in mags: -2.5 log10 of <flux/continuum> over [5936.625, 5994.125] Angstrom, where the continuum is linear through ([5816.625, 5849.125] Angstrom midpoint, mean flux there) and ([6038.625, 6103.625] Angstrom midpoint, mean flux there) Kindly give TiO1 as 0.05 mag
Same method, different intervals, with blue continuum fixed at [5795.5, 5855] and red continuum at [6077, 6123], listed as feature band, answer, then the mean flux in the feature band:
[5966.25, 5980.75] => 0.04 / 18.5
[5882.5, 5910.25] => 0.05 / 18.4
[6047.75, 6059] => -0.05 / 19.8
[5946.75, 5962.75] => 0.04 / 18.5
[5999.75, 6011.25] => 0.06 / 18.1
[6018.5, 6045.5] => -0.02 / 19.4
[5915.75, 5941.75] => 0.01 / 19.1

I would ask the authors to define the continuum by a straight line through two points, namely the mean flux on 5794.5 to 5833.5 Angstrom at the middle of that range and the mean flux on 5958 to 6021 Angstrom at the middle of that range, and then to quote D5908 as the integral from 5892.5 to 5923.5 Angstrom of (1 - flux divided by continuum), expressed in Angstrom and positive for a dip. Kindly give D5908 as -0.1 Angstrom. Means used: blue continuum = 19.1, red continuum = 18.4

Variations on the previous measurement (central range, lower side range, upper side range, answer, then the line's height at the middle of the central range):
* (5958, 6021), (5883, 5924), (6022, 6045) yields 2.6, 19.2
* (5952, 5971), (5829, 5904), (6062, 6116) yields 1.1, 19.3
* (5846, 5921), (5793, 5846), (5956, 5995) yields -2.1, 18.9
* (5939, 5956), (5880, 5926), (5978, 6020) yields -0.3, 18.7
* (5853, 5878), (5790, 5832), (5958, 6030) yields -2.0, 18.9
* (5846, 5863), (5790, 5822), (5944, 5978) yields -1.0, 18.7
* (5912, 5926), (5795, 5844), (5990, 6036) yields -0.5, 19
